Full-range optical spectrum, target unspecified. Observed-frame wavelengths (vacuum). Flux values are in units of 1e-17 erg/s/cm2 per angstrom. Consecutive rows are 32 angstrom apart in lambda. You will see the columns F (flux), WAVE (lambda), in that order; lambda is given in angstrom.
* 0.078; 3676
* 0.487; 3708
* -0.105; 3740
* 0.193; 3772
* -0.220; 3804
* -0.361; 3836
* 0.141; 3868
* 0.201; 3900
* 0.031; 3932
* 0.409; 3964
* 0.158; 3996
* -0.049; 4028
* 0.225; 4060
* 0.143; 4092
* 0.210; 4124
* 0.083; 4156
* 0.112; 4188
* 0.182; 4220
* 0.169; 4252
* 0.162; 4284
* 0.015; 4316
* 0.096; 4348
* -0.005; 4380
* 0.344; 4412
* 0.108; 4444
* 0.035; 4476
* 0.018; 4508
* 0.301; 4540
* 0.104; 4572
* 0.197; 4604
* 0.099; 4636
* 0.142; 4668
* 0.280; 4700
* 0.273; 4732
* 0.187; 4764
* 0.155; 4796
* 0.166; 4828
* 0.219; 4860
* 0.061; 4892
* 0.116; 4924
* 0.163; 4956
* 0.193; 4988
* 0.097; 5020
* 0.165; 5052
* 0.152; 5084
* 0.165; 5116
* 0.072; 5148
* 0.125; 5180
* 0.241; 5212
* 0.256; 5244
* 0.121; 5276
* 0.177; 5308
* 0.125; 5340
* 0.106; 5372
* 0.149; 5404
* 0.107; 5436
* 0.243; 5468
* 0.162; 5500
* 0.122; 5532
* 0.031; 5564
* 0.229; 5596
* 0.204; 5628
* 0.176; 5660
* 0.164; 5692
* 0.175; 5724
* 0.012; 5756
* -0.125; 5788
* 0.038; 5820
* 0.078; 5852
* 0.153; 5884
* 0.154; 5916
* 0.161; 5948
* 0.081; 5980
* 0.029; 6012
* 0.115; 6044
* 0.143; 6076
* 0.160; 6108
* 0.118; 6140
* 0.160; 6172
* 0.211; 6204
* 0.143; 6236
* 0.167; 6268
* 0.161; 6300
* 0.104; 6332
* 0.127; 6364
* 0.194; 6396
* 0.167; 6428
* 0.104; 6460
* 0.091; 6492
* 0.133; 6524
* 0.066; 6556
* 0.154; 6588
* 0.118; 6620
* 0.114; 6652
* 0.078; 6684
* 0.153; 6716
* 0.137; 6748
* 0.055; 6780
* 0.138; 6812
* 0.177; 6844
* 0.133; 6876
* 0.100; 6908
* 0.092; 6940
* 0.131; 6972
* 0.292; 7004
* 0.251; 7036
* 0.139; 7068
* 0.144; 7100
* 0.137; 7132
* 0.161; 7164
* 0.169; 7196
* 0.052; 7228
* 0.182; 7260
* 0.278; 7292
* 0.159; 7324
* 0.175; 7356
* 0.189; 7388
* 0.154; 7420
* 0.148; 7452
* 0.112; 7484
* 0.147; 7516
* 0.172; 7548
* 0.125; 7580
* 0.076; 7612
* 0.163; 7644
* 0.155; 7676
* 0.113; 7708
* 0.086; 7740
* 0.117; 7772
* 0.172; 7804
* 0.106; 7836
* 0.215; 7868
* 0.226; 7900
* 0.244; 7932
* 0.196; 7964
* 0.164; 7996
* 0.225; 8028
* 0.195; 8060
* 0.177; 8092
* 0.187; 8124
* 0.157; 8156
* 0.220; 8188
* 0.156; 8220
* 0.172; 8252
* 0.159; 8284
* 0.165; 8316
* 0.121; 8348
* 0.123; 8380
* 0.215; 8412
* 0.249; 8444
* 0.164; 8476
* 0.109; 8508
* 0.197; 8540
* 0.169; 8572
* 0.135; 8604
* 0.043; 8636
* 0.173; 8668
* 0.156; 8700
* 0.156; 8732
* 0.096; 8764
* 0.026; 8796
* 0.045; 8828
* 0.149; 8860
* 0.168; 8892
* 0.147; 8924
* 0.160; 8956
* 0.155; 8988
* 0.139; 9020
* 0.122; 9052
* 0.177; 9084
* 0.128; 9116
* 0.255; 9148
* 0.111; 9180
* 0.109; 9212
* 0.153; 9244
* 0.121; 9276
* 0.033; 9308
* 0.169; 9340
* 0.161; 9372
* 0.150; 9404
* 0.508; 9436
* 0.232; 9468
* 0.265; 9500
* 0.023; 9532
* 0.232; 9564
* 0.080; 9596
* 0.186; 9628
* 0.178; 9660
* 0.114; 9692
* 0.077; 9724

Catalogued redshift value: 0.882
